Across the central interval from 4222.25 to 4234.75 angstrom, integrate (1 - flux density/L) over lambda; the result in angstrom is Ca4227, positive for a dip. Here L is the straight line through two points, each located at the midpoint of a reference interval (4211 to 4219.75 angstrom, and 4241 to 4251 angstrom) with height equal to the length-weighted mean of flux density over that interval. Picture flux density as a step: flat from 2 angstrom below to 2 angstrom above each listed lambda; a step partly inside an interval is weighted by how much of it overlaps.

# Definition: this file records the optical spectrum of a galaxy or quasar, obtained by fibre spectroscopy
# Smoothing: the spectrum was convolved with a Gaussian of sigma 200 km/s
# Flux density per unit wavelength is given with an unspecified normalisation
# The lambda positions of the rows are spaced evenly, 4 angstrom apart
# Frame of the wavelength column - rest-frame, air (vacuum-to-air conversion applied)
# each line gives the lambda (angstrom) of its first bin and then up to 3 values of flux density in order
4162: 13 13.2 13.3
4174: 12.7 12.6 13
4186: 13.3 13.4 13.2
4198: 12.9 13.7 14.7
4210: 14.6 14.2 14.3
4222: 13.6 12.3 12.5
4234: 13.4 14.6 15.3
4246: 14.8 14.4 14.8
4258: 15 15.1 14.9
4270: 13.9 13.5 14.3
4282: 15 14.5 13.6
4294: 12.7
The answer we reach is 1.5 angstrom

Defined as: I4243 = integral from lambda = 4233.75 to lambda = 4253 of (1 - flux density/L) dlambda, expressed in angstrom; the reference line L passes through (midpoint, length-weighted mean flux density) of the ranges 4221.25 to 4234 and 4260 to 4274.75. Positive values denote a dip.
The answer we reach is -1.7 angstrom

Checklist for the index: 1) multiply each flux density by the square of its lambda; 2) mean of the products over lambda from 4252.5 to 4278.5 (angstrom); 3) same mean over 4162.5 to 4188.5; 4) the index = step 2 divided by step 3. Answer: 1.2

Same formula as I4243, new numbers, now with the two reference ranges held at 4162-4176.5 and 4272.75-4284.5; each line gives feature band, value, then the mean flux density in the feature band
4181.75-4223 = -0.98 angstrom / 13.8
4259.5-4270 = -0.47 angstrom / 14.8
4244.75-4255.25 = -0.49 angstrom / 14.6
